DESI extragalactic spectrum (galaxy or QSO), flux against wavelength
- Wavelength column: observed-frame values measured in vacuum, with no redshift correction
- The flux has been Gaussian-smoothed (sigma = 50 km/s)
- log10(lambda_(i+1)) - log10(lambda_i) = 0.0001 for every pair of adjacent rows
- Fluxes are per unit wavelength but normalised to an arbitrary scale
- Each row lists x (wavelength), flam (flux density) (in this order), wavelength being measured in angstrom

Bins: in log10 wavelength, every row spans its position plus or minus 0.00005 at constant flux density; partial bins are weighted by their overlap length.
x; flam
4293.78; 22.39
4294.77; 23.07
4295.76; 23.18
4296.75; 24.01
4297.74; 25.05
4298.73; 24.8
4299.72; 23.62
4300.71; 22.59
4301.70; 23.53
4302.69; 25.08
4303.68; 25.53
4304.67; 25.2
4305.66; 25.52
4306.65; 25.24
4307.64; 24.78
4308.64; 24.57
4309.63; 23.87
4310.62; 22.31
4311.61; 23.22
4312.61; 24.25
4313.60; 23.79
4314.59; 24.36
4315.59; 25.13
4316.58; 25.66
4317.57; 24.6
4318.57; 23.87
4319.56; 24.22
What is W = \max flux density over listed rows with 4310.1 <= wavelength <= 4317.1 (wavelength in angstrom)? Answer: 25.66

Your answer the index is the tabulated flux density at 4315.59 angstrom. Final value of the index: 25.13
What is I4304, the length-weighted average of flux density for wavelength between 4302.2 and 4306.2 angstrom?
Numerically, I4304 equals 25.4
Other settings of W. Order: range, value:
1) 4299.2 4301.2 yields 23.62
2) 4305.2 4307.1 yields 25.52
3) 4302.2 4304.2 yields 25.53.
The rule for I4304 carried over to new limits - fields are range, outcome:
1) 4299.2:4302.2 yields 23.3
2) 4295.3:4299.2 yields 24.3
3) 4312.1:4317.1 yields 24.6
